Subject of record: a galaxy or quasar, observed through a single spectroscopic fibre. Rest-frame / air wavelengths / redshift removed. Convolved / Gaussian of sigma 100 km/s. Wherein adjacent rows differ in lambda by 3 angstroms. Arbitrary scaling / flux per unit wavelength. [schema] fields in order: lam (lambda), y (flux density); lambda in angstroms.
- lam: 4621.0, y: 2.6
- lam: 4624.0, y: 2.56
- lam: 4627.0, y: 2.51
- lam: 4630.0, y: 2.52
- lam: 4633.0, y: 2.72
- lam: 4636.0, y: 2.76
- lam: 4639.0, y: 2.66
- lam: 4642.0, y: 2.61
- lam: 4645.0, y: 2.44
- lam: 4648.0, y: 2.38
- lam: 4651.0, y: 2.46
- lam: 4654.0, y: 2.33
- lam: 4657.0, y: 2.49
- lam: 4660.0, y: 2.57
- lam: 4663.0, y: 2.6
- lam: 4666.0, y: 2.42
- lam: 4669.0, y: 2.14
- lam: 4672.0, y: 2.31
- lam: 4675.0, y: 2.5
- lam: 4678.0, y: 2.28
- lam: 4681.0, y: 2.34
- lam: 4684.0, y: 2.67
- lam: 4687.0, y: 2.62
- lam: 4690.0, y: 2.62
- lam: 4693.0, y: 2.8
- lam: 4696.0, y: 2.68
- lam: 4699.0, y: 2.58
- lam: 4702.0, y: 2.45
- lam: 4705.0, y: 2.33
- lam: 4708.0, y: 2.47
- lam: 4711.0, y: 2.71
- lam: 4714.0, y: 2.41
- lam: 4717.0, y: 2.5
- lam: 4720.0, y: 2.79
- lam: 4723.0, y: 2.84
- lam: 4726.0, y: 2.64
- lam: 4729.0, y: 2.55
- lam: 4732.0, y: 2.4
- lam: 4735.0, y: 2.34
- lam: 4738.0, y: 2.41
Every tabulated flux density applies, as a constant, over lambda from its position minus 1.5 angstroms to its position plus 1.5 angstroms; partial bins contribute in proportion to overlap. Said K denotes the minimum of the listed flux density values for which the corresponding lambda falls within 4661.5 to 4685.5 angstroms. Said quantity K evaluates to 2.14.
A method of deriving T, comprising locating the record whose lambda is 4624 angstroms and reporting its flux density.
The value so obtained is 2.56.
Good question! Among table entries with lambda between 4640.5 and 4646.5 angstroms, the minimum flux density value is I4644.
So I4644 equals 2.44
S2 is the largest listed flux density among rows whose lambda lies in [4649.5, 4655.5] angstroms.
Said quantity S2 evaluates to 2.46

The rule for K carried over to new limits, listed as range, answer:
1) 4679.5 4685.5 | 2.34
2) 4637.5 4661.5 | 2.33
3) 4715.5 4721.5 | 2.5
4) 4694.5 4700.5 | 2.58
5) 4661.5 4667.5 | 2.42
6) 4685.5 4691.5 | 2.62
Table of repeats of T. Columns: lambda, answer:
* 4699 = 2.58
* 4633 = 2.72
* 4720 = 2.79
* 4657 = 2.49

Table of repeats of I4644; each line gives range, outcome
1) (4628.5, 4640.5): 2.52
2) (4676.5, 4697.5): 2.28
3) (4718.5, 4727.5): 2.64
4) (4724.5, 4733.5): 2.4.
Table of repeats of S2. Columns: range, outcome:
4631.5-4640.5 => 2.76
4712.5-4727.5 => 2.84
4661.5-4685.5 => 2.67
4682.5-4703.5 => 2.8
